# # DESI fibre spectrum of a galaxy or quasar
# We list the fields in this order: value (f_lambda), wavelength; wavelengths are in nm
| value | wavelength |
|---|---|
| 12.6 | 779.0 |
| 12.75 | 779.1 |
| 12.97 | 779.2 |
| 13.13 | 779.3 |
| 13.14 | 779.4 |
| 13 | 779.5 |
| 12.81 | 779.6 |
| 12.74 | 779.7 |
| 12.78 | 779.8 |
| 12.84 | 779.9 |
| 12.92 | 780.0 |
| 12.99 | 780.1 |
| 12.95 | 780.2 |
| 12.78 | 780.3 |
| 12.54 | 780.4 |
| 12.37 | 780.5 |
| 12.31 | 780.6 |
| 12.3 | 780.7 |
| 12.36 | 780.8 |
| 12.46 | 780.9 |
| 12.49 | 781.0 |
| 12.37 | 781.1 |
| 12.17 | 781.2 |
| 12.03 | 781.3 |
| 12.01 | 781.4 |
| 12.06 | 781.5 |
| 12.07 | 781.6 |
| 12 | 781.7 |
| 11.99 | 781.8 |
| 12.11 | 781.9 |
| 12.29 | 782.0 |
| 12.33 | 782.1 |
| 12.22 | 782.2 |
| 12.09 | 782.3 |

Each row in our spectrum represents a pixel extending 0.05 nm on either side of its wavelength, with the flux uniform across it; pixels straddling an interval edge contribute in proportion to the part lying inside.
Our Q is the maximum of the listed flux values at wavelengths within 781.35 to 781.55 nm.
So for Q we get 12.06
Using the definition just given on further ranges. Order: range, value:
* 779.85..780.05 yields 12.92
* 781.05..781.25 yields 12.37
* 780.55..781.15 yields 12.49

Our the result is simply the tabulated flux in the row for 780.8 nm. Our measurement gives 12.36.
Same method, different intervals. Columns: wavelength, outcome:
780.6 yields 12.31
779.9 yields 12.84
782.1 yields 12.33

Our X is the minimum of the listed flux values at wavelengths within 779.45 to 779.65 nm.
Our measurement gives 12.81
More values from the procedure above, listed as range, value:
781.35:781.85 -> 11.99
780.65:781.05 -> 12.3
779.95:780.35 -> 12.78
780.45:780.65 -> 12.31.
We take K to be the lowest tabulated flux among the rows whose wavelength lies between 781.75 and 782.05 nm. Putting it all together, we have 11.99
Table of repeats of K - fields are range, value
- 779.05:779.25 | 12.75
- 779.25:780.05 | 12.74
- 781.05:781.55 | 12.01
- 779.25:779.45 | 13.13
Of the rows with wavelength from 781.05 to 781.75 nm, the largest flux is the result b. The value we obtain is 12.37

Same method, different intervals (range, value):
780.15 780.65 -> 12.95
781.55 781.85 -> 12.07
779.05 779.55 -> 13.14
